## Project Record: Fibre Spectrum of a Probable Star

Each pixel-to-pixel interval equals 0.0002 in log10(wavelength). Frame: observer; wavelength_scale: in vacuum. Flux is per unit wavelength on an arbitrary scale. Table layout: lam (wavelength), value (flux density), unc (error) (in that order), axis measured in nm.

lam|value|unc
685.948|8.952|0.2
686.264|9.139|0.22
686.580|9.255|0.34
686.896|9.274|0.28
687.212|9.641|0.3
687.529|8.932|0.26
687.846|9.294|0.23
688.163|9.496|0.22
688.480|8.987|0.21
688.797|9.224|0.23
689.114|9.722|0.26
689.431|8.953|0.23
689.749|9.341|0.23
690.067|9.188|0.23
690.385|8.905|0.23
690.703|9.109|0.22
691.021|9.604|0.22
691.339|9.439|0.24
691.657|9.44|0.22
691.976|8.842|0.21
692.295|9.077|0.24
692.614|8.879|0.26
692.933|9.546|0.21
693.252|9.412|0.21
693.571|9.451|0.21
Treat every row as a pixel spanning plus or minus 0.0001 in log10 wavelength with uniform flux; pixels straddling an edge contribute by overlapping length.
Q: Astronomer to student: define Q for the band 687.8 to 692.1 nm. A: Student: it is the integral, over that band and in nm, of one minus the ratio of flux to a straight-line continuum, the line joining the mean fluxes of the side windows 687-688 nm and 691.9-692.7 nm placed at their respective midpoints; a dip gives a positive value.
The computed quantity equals -0.069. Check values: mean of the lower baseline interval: 9.28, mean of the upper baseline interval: 8.94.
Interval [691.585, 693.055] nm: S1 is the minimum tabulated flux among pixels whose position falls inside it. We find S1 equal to 8.842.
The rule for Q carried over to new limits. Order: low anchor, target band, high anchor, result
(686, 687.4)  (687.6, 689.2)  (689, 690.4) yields -0.01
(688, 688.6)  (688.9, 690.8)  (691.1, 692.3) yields 0.01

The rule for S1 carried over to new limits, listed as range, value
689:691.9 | 8.905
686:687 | 9.139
